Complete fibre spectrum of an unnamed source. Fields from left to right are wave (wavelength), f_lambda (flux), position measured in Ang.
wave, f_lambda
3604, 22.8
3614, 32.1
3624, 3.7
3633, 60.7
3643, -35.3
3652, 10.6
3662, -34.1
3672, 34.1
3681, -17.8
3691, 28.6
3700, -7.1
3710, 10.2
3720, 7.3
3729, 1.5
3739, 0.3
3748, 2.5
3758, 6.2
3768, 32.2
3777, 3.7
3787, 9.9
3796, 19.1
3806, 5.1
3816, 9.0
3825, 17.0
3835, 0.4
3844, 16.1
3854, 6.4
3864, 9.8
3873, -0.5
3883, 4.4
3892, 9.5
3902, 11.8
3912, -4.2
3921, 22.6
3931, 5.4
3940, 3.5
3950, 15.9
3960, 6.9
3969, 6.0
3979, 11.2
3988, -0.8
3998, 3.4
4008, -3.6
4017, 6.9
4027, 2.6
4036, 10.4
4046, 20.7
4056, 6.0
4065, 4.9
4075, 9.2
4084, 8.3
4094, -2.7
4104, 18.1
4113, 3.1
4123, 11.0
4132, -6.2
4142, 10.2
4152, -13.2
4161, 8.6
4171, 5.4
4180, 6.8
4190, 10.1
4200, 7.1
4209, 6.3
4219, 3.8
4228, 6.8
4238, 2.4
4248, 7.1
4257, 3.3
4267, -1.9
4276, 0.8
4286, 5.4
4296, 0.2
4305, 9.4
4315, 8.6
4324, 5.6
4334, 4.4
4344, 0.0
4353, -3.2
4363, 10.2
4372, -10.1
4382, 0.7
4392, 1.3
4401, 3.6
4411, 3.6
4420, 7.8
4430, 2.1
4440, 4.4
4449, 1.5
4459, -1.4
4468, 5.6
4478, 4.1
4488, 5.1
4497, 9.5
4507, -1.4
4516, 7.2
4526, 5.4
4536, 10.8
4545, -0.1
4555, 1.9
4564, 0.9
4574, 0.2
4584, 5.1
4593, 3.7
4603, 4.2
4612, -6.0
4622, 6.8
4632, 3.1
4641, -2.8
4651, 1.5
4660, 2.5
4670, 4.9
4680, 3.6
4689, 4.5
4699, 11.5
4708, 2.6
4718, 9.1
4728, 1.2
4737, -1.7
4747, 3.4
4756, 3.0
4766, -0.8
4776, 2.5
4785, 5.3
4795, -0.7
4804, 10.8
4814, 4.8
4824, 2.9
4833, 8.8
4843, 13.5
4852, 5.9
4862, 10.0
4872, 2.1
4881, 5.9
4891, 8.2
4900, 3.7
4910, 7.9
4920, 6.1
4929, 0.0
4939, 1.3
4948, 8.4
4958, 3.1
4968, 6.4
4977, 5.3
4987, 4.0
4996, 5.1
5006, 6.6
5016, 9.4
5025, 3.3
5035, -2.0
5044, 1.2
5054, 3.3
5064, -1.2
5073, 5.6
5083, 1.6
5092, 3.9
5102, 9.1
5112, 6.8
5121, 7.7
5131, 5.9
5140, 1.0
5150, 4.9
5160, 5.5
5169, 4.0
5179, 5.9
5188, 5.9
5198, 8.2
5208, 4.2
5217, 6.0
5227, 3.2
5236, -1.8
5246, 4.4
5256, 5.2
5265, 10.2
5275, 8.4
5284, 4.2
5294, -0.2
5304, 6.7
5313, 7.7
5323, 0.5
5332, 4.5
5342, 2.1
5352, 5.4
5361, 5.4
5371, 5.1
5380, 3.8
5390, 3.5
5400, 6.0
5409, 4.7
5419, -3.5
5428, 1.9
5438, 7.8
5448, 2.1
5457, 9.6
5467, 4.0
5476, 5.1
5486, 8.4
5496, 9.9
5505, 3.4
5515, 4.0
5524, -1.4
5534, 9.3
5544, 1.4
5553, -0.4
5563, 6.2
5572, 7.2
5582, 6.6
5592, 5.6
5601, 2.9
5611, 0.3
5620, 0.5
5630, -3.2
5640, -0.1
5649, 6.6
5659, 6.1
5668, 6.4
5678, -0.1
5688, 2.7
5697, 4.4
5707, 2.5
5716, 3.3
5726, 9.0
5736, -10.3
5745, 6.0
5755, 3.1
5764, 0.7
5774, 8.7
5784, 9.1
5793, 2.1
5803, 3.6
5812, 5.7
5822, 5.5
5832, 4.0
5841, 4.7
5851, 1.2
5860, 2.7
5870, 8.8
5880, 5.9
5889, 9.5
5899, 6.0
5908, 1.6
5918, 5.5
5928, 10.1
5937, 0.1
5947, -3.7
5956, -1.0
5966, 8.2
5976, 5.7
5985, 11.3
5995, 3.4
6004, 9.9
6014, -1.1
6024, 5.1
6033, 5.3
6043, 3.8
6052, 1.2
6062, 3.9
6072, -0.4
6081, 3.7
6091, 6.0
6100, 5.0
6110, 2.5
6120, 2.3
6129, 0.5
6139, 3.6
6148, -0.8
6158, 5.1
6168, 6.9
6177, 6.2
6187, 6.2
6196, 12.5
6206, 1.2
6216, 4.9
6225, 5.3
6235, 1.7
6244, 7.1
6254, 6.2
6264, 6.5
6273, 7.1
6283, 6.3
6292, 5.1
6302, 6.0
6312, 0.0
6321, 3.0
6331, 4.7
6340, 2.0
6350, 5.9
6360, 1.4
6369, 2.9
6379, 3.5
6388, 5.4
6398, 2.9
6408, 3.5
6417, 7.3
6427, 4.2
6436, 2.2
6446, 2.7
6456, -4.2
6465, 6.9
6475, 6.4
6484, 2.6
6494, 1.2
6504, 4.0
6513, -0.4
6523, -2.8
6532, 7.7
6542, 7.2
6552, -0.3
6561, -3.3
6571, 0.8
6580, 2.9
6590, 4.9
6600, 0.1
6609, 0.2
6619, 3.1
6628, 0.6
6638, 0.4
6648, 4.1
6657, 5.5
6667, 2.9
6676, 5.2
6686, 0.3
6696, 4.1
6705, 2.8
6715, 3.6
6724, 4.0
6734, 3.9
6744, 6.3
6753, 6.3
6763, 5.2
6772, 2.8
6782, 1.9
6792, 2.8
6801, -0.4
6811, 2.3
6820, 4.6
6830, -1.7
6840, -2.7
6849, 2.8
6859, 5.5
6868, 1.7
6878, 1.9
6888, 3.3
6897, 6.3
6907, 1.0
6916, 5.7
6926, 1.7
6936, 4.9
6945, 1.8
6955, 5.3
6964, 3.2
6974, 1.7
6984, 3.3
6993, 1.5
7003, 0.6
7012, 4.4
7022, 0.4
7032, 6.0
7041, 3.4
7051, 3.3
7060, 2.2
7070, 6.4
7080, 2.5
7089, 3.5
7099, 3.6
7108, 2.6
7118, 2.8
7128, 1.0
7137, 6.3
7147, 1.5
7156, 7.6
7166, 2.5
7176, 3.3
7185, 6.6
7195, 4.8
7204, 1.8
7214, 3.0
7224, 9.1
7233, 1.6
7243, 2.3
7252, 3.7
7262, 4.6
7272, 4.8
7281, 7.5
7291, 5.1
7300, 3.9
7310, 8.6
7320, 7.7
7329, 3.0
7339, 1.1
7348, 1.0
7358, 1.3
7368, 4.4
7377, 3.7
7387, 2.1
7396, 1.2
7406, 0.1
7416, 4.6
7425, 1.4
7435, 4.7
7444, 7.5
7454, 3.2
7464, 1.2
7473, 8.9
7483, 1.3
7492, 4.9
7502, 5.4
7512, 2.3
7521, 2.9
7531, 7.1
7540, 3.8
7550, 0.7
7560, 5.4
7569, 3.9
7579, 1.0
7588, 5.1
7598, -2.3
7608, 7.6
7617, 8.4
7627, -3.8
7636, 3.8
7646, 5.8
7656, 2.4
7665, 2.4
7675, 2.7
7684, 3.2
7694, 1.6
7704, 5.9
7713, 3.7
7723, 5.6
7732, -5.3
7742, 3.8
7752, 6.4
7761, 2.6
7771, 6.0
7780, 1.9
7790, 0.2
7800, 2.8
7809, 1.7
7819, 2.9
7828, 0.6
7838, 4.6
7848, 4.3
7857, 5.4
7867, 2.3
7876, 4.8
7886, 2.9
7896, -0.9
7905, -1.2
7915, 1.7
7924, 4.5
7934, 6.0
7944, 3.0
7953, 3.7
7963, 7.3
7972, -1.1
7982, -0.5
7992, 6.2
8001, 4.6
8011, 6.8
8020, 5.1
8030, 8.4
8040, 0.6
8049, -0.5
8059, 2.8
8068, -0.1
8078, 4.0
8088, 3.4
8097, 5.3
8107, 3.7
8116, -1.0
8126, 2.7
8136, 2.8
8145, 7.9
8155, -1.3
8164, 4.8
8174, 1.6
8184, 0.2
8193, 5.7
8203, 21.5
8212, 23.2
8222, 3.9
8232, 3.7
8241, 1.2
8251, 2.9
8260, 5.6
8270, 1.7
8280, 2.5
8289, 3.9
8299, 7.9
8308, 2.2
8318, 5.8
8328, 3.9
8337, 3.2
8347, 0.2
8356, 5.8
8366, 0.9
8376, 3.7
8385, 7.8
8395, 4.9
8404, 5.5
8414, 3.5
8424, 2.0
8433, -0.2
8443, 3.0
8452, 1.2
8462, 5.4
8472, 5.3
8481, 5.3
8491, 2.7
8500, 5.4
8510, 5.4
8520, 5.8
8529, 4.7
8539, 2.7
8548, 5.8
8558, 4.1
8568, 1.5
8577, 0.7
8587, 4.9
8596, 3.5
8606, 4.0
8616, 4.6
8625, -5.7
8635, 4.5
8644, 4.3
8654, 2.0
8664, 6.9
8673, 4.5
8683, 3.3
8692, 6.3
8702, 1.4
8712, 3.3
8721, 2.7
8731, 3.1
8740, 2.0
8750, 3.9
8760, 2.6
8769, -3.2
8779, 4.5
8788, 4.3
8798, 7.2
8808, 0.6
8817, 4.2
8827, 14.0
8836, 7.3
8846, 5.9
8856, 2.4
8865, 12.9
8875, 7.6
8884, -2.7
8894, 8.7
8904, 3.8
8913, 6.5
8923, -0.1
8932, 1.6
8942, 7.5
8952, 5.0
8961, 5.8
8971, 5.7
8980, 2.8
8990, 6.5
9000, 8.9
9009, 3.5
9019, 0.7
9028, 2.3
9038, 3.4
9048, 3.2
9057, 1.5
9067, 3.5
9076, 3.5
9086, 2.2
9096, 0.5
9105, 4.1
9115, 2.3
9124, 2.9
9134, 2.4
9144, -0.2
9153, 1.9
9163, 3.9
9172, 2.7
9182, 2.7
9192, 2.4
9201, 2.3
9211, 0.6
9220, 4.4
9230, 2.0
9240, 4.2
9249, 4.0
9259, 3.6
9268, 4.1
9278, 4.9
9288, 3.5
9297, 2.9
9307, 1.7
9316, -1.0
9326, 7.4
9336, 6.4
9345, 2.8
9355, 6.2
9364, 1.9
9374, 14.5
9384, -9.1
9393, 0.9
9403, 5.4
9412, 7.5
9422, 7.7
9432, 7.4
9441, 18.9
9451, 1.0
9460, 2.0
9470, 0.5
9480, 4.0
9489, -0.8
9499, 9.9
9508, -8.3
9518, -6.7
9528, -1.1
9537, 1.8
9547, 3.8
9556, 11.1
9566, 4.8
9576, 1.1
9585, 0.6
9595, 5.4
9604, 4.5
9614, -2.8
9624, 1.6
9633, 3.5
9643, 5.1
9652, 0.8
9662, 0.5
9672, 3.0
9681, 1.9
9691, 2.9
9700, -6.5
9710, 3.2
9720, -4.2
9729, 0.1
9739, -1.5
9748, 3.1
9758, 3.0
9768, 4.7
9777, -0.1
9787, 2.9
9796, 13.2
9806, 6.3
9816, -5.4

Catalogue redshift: 1.20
